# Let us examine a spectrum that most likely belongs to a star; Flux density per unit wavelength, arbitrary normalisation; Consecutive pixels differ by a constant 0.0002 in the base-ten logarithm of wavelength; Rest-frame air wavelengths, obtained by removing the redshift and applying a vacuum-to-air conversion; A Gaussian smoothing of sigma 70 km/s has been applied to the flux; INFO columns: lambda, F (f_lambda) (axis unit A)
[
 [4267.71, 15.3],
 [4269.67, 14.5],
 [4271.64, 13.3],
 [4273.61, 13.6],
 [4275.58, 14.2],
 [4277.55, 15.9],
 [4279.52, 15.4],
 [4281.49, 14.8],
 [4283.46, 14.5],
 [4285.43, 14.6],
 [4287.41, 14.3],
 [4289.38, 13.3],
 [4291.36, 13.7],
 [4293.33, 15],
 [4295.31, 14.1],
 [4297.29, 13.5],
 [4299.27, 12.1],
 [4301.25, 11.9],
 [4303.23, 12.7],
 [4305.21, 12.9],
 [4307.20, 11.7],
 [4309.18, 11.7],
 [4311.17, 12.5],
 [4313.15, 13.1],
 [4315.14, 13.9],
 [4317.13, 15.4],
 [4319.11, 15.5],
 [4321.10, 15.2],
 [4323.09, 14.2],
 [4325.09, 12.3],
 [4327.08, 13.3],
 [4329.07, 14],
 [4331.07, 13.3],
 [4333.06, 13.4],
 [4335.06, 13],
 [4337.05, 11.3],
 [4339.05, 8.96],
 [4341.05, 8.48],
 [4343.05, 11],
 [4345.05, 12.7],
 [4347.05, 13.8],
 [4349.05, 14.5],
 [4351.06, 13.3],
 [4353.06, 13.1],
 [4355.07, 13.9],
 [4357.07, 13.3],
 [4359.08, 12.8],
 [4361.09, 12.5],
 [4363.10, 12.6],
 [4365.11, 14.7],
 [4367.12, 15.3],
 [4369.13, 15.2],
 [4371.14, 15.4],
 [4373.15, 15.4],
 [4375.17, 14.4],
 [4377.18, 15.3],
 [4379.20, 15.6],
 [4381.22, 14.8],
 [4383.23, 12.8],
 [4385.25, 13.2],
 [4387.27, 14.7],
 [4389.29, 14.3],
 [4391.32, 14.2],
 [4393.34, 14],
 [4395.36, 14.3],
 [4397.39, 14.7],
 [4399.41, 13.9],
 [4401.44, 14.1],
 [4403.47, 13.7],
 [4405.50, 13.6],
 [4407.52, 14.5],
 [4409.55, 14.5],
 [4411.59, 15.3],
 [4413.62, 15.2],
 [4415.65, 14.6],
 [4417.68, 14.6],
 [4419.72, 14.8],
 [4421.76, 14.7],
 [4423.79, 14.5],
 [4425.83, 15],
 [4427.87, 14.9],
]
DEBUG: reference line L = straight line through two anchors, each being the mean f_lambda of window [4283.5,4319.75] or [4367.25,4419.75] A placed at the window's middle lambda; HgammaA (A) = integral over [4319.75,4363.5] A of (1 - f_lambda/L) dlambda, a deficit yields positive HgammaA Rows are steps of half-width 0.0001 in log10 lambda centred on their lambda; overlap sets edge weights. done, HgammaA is 3.5 A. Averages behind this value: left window 13.4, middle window 12.8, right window 14.5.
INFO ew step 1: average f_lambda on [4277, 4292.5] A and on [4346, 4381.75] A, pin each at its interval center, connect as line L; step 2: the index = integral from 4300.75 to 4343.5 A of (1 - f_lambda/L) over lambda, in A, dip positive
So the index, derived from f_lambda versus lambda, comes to 4.87 A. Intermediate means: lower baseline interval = 14.5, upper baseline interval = 14.2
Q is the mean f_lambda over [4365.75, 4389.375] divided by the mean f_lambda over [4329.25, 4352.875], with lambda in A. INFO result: 1.20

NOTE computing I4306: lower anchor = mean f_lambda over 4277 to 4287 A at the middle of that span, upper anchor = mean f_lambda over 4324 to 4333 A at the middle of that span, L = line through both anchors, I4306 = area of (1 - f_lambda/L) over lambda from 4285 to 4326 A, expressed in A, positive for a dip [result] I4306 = 1.7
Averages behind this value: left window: 15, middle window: 13.5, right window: 13.2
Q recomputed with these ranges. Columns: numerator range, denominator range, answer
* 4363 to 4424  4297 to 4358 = 1.13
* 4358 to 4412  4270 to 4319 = 1.04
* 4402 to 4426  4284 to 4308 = 1.09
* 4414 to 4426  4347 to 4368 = 1.08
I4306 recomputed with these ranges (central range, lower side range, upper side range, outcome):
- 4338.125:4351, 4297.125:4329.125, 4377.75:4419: 1.8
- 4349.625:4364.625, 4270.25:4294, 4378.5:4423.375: 1.3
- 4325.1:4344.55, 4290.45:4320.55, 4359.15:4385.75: 2.7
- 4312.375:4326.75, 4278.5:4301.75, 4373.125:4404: -0.1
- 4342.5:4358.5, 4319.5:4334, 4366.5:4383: 1.3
